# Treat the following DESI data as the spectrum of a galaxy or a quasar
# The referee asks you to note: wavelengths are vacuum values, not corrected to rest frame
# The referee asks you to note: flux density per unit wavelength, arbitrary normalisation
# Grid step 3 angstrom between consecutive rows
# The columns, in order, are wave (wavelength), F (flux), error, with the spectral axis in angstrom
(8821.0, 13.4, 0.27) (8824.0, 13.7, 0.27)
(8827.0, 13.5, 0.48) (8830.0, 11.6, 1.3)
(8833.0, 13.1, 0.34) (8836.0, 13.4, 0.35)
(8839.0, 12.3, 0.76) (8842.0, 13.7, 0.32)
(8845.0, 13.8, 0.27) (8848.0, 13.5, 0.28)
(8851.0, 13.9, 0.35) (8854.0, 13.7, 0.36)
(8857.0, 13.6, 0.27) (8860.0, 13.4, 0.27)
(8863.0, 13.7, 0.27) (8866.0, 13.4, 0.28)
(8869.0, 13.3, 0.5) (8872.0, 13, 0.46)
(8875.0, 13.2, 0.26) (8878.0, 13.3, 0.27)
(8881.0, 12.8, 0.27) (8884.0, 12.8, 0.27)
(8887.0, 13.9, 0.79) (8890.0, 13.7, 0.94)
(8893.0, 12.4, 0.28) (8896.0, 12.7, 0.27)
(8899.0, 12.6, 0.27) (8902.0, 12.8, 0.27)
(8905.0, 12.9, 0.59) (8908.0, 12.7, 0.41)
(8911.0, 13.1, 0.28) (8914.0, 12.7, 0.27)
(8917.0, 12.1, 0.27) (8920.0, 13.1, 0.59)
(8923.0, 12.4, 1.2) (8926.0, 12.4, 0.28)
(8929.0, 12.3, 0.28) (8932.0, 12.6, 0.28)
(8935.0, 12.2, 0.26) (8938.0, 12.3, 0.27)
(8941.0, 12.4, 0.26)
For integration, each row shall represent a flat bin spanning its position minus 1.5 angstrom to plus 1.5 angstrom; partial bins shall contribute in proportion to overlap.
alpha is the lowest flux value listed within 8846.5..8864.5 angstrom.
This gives 13.4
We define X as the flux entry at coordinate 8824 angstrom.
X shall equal 13.7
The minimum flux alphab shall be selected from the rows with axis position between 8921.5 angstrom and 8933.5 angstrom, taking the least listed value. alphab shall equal 12.3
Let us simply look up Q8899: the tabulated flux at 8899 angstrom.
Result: 12.6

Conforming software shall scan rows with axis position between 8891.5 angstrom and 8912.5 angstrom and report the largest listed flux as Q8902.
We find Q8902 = 13.1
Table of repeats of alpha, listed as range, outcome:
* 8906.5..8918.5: 12.1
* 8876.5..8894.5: 12.4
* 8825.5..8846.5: 11.6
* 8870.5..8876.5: 13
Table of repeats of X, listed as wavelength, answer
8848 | 13.5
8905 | 12.9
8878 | 13.3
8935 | 12.2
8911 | 13.1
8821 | 13.4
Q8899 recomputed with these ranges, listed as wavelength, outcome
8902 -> 12.8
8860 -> 13.4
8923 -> 12.4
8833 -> 13.1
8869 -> 13.3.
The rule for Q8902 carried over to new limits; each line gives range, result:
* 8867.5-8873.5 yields 13.3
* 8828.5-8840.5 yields 13.4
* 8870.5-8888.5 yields 13.9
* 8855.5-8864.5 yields 13.7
